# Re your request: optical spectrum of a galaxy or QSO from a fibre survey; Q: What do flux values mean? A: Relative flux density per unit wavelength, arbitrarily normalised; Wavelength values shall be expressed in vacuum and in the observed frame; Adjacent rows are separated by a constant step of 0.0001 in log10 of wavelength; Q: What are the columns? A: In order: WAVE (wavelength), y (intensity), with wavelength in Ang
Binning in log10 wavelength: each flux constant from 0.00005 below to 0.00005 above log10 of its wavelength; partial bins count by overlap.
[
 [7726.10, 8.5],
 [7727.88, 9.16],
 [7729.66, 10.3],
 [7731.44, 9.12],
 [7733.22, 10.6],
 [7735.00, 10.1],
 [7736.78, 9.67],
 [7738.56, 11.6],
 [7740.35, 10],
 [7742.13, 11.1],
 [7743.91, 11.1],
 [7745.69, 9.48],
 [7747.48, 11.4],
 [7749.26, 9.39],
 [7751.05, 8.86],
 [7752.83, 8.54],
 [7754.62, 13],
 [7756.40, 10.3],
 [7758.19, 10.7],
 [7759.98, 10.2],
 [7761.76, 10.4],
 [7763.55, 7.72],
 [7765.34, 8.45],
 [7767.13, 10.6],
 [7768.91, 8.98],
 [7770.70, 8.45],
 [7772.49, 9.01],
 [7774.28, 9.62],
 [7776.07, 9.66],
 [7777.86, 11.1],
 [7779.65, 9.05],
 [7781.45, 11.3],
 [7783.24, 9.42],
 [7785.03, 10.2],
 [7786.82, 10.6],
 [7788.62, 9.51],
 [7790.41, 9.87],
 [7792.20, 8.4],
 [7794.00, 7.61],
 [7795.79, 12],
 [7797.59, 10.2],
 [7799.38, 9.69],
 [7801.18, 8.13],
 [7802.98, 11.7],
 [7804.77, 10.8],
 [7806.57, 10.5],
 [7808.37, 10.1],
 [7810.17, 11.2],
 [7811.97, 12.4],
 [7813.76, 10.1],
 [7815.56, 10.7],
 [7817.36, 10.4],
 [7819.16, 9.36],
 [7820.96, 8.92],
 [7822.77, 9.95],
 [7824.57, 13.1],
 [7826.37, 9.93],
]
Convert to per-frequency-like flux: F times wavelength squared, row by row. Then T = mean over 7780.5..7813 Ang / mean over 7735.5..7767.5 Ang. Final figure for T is 1.02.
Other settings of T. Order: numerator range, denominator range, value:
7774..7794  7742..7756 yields 0.96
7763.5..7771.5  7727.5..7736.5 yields 0.92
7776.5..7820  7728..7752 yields 1.02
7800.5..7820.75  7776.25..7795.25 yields 1.08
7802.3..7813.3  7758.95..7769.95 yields 1.19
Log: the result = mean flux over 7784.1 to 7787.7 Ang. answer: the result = 10.4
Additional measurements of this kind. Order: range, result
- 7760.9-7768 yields 9.27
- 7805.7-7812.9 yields 11.1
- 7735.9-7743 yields 10.6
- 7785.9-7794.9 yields 9.21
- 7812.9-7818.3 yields 10.4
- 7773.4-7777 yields 9.66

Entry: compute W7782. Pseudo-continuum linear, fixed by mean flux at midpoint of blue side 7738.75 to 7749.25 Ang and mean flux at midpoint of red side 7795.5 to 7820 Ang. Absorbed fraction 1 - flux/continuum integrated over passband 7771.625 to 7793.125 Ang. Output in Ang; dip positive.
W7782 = 1.45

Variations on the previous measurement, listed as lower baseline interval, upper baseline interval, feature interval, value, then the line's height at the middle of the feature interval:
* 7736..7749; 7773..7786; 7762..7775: 1.46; 10.2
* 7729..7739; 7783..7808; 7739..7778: 0.64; 10.1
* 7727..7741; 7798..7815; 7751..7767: 0.53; 10.2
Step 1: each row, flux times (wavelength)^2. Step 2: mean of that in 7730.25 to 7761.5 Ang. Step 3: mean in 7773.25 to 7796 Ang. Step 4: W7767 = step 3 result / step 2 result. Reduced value 1.0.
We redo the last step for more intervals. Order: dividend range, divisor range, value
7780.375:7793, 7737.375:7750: 0.95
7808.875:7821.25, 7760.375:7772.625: 1.16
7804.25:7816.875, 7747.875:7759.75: 1.08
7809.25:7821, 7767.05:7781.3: 1.11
